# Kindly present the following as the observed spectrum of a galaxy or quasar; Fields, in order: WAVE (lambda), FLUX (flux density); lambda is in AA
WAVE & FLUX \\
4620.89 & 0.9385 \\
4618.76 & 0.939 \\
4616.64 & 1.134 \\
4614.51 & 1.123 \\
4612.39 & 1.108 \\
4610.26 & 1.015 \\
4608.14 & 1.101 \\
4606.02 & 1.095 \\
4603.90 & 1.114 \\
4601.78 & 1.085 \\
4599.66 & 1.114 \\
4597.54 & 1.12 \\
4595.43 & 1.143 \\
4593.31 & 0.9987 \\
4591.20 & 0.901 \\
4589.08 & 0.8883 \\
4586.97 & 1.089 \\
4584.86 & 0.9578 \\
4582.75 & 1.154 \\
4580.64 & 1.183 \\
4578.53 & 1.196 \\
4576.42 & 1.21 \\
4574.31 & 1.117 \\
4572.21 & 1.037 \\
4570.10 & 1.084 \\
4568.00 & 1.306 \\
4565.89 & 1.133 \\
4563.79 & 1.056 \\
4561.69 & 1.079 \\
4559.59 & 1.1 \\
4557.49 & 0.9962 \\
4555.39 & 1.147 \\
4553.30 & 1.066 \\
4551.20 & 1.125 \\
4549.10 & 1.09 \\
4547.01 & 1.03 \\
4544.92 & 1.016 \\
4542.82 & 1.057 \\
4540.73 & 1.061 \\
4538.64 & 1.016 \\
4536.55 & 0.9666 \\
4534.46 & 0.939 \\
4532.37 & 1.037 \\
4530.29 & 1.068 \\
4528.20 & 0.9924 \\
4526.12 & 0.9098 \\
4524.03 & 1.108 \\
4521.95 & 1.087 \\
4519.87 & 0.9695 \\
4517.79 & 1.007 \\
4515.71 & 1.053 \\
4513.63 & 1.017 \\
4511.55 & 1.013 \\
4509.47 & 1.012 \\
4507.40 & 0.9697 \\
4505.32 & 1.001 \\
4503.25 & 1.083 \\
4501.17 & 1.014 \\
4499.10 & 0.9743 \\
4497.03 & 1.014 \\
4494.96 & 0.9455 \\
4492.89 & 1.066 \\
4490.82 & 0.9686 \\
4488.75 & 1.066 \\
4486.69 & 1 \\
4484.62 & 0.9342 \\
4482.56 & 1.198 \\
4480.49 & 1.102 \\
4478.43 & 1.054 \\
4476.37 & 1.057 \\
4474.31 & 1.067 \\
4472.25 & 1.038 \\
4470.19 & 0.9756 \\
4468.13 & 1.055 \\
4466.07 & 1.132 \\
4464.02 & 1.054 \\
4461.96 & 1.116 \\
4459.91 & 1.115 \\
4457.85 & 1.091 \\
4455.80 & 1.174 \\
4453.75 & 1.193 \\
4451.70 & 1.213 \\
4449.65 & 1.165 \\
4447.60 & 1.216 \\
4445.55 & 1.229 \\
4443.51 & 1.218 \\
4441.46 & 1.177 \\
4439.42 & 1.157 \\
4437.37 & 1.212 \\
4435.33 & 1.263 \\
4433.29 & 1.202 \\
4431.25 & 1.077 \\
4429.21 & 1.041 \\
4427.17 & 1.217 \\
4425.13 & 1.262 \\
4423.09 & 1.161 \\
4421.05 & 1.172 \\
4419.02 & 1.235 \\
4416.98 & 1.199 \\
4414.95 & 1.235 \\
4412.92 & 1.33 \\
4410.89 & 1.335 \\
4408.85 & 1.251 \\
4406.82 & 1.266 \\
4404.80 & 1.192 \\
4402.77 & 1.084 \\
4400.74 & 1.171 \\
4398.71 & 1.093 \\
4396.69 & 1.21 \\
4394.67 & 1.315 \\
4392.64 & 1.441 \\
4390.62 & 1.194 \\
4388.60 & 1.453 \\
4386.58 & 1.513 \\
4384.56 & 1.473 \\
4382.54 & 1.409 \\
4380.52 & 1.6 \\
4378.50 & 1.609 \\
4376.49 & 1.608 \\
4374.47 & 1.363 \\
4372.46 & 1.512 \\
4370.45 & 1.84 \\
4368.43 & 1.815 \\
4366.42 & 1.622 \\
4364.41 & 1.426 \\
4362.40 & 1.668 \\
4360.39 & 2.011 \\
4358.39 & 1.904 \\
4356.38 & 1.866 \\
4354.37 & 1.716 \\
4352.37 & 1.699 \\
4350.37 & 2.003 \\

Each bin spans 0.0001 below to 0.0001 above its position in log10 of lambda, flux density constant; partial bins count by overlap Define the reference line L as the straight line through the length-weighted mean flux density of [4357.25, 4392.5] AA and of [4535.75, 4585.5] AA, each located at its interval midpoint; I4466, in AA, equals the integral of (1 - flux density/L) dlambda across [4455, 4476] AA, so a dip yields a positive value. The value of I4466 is 4.1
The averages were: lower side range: 1.59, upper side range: 1.09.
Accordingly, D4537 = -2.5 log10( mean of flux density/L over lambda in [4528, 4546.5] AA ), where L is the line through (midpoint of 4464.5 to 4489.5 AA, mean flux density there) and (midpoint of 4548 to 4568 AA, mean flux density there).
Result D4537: 0.07 mag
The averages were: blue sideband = 1.06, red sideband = 1.1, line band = 1.02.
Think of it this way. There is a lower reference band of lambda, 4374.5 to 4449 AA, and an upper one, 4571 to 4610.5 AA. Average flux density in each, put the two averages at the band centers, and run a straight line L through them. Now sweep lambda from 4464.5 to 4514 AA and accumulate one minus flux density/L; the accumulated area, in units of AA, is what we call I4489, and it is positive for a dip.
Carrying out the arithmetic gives 6.6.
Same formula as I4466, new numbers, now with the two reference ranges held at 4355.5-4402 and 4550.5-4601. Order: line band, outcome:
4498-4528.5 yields 5.3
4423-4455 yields 4.7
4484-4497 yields 2.8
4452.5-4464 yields 1.8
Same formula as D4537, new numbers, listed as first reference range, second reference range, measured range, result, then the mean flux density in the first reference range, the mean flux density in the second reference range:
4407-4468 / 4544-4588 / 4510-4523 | 0.112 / 1.19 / 1.1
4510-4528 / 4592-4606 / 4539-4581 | -0.045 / 1.02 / 1.09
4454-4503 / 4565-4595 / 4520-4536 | 0.059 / 1.06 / 1.09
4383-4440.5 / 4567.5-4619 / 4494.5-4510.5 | 0.162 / 1.24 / 1.09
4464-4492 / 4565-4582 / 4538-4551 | 0.074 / 1.05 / 1.16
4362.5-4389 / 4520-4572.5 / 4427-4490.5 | 0.177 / 1.56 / 1.06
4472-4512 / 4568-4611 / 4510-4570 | 0.006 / 1.03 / 1.09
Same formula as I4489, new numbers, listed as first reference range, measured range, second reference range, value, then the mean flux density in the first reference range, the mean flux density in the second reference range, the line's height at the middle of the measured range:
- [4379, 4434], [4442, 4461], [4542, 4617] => 0.6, 1.27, 1.09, 1.22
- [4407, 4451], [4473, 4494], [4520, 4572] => 1.6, 1.21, 1.06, 1.14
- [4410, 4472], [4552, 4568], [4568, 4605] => 0.1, 1.17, 1.09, 1.1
